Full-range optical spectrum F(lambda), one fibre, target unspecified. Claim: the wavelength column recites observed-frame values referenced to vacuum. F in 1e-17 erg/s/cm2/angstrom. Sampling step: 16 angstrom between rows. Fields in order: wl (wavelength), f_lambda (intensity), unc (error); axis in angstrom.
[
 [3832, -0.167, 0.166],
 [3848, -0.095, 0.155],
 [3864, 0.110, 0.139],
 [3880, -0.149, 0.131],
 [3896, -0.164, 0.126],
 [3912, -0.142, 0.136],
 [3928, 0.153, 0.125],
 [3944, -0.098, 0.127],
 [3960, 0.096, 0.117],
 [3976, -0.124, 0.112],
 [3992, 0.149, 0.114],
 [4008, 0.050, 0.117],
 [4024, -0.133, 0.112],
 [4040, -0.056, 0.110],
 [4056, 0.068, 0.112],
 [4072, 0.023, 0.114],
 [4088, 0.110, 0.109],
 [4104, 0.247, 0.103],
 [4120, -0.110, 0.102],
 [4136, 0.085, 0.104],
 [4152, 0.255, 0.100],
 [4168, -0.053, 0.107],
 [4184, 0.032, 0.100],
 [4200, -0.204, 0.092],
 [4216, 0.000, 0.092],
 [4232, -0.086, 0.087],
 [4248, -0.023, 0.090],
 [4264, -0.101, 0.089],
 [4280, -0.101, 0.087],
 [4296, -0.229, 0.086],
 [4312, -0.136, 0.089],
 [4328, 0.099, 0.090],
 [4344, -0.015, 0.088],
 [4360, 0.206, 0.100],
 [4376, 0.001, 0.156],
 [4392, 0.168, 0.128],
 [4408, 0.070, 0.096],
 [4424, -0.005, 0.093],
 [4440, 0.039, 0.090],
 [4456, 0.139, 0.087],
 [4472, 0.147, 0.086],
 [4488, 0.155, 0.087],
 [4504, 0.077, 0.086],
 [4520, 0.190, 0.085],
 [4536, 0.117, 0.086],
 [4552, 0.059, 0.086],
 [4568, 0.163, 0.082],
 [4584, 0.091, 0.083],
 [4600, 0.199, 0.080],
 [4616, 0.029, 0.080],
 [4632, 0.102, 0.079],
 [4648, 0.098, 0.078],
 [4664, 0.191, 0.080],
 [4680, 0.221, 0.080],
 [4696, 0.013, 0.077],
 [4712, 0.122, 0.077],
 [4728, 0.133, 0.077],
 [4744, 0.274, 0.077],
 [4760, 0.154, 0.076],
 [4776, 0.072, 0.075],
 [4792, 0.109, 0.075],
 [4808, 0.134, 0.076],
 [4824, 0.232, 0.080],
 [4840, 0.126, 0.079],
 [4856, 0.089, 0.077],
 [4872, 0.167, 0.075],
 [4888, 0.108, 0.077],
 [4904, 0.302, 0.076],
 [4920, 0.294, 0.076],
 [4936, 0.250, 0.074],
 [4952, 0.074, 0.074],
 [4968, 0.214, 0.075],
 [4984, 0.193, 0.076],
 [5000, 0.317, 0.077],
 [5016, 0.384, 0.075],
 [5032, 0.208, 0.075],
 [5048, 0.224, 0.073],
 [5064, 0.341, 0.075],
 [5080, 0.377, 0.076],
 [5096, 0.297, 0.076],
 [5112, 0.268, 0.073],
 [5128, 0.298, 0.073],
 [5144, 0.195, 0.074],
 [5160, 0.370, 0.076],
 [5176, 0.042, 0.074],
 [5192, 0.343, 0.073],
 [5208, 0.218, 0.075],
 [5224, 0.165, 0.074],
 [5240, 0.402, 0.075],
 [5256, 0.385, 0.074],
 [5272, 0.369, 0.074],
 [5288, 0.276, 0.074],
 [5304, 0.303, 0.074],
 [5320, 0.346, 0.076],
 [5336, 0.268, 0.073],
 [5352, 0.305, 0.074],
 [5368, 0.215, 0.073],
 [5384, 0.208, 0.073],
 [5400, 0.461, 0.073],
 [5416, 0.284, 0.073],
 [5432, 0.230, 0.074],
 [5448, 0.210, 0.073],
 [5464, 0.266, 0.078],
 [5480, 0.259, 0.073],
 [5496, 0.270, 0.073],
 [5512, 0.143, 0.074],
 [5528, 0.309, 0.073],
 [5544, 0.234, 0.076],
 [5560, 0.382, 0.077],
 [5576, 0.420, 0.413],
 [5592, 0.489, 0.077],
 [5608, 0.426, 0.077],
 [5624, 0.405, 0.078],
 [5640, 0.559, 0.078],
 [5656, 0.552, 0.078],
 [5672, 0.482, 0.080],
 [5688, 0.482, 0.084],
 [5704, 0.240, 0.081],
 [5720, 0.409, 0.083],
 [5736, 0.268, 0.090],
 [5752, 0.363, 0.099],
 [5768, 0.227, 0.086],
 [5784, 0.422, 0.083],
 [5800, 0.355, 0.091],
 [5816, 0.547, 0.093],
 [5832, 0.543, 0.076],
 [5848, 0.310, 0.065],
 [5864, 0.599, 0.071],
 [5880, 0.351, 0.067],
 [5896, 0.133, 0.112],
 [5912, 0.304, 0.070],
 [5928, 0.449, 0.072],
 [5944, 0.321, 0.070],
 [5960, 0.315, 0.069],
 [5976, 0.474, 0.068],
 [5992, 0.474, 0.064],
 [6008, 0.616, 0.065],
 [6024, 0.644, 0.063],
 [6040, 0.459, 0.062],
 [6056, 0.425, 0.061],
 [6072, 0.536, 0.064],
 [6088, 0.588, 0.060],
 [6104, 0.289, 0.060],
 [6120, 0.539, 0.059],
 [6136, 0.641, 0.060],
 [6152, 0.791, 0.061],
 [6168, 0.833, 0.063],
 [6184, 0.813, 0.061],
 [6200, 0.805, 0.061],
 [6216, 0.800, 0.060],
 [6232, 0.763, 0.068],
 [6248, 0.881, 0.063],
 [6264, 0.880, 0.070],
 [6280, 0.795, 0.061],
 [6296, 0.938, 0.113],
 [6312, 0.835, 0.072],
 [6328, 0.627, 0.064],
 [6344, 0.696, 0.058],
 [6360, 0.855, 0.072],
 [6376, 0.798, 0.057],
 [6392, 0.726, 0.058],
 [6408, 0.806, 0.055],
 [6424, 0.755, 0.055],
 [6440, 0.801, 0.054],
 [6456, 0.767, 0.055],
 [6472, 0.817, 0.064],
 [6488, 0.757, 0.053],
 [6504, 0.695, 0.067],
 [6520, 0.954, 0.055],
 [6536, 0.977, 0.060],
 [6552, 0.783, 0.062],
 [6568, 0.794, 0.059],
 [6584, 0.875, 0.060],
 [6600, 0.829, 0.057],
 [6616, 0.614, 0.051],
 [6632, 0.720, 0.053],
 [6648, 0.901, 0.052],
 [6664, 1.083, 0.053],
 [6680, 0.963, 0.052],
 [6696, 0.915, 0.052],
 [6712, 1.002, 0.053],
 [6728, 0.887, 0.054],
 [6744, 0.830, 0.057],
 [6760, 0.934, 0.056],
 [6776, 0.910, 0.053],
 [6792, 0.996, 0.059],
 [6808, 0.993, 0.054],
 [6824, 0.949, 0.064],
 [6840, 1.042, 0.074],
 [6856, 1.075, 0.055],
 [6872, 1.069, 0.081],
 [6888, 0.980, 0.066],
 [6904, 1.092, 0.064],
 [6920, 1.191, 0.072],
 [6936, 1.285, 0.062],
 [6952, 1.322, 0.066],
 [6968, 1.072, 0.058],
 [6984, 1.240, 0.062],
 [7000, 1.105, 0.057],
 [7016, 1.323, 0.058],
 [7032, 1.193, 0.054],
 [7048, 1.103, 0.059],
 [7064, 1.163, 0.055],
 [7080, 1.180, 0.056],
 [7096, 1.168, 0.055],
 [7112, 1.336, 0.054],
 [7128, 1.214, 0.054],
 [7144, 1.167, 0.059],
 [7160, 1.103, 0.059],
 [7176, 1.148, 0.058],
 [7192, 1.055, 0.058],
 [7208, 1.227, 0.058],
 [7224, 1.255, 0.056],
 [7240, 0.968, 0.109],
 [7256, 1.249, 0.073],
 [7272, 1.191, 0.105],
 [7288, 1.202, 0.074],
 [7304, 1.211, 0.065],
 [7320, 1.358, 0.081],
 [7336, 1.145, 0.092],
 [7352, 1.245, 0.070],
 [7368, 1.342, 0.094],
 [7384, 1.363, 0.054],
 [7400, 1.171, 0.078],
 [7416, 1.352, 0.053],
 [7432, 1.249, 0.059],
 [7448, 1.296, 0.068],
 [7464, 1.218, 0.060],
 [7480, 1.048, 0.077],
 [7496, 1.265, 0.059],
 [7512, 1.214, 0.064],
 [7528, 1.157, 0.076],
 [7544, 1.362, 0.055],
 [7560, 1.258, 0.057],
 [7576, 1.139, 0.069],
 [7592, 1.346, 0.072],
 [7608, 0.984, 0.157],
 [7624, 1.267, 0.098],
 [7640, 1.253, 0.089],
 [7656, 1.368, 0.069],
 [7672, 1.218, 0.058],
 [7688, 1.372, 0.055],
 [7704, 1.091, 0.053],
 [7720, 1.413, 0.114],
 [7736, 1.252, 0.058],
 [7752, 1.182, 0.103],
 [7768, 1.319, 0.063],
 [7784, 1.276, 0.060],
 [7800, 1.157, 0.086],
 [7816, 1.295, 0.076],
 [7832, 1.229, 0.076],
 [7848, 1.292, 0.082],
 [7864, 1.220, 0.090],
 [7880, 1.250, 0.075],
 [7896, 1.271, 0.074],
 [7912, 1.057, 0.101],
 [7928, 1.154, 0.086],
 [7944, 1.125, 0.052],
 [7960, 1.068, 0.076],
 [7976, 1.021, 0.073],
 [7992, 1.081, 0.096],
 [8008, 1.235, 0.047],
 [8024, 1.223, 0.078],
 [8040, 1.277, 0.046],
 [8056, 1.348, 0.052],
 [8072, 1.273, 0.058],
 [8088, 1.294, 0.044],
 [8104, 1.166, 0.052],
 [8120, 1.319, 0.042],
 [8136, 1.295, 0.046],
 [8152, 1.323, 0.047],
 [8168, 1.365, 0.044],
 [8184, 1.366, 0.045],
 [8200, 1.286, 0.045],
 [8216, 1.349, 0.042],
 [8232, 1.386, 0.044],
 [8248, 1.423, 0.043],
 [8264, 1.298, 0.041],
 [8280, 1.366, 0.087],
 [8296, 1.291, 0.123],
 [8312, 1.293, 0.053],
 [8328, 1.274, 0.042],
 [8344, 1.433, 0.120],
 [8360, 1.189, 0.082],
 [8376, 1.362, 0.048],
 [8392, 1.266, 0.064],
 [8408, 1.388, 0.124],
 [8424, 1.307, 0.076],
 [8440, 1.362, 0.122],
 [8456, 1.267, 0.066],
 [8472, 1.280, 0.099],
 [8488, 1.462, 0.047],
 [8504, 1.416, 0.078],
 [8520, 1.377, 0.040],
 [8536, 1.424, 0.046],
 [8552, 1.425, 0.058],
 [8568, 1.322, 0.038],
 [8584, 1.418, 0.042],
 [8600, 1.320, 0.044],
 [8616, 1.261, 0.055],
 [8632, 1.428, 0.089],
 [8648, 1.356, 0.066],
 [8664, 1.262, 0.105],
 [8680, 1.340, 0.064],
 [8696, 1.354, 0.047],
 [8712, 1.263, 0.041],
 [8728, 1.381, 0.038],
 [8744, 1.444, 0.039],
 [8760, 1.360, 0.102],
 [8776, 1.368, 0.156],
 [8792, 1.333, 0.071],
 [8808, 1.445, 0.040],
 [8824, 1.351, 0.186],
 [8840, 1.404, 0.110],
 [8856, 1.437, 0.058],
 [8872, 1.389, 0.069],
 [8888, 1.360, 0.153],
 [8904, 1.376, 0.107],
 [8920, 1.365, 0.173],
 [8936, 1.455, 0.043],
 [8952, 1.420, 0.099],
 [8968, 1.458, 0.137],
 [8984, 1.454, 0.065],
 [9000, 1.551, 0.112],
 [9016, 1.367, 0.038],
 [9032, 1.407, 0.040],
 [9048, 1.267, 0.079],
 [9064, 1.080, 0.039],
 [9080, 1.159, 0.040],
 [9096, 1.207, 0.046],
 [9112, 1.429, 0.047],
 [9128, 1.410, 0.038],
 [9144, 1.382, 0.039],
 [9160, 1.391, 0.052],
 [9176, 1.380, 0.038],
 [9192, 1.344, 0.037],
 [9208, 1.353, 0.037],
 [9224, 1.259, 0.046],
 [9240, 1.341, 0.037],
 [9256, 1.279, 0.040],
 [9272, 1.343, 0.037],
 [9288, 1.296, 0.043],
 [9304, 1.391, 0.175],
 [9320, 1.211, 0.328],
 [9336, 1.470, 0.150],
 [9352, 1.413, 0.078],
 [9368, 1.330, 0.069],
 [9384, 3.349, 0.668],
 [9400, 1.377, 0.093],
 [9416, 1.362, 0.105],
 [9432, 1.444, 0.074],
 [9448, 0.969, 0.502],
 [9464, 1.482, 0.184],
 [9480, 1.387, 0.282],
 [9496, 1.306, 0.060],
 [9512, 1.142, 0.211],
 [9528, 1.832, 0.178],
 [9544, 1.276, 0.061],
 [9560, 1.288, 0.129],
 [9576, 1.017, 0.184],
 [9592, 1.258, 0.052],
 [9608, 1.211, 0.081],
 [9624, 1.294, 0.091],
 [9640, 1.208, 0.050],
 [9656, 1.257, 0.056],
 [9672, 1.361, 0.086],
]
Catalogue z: 0.539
